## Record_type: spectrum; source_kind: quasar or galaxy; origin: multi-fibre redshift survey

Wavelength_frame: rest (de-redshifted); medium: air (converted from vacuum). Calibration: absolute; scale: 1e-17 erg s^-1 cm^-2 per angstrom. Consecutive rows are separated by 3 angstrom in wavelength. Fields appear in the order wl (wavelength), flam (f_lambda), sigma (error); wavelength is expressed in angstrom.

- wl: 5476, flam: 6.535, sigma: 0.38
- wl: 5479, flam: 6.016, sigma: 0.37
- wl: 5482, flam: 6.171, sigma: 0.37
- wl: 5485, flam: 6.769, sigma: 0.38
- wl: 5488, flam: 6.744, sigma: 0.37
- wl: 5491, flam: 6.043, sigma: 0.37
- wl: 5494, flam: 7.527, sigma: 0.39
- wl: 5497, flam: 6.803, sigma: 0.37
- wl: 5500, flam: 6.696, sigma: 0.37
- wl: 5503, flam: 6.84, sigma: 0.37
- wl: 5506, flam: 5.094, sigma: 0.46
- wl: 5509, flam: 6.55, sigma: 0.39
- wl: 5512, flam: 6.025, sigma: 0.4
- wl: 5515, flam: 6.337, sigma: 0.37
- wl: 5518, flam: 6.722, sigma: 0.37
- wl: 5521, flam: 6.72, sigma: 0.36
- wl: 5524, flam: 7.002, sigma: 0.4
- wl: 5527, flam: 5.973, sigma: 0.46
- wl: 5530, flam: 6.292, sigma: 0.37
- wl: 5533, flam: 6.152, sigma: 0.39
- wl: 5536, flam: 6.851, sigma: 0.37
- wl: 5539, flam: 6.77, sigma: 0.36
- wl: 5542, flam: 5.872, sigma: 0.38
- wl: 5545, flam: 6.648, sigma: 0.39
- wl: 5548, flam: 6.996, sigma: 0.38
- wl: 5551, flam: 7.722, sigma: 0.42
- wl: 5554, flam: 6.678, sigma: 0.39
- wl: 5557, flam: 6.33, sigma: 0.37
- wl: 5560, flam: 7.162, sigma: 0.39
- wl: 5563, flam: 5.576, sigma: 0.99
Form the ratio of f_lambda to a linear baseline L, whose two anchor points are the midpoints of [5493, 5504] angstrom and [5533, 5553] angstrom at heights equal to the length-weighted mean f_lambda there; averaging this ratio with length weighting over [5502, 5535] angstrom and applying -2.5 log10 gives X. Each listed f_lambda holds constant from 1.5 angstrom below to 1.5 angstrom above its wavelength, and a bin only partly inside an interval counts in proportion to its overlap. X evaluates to 0.09 mag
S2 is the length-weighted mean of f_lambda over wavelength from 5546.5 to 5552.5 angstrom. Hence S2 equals 7.36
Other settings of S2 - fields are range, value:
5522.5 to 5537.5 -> 6.45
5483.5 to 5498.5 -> 6.78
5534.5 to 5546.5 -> 6.54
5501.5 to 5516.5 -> 6.17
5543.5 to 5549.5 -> 6.82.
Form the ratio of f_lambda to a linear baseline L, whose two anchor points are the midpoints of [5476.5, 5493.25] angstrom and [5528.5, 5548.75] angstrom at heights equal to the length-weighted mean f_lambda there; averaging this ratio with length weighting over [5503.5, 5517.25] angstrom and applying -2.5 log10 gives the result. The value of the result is 0.06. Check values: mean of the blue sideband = 6.41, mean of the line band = 6.1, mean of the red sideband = 6.49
